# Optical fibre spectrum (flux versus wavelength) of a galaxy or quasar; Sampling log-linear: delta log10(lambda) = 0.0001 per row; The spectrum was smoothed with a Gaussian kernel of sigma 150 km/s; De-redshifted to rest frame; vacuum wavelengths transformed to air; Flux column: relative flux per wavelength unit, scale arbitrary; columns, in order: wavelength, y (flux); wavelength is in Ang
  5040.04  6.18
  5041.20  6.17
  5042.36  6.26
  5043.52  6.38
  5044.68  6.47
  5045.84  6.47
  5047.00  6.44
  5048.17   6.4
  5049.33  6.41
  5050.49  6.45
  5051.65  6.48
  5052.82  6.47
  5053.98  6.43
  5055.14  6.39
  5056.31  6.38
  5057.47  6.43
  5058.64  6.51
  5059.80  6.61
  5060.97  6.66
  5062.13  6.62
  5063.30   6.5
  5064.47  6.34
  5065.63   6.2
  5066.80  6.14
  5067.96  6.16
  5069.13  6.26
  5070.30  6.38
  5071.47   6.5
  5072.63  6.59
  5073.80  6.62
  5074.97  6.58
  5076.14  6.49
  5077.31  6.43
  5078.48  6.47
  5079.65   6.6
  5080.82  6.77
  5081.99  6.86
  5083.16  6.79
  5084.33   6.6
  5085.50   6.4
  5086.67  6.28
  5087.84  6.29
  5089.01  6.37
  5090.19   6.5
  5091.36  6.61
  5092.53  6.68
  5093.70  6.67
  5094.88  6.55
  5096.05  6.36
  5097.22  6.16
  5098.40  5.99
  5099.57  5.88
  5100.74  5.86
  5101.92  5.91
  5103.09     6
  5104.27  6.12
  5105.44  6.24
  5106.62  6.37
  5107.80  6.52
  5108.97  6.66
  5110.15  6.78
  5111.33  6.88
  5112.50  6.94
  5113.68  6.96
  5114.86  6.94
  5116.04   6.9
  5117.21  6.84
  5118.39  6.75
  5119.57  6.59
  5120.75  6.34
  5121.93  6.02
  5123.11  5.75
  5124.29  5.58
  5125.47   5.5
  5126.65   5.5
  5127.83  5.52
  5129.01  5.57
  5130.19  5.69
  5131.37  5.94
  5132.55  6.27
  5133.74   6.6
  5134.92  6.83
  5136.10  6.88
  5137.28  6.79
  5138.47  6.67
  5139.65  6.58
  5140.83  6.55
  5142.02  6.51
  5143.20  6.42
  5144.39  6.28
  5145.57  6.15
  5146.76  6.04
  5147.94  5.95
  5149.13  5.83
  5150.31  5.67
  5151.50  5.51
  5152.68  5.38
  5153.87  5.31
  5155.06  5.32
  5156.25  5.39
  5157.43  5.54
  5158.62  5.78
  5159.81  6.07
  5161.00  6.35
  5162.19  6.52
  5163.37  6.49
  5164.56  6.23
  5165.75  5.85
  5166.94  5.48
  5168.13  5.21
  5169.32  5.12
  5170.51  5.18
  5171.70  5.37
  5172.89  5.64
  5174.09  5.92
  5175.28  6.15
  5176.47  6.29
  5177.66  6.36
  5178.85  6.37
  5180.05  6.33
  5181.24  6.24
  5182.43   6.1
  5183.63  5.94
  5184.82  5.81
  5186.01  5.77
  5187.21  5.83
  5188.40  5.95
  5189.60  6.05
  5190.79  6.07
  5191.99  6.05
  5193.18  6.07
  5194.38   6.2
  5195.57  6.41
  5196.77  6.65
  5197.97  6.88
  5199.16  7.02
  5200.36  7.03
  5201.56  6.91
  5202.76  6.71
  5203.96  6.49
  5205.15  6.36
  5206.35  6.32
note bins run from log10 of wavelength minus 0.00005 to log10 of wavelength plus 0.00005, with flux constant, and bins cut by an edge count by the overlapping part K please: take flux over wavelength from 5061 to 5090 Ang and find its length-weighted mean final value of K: 6.47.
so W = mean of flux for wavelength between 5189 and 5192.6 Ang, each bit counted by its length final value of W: 6.06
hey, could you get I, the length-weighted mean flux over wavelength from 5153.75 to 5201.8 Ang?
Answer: 6.03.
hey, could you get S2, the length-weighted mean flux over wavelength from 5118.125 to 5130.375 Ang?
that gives 5.88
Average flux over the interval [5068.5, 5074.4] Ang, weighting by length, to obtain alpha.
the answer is 6.46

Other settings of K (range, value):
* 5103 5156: 6.23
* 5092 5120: 6.48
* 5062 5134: 6.35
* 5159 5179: 5.91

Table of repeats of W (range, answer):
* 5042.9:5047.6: 6.44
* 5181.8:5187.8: 5.89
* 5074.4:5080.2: 6.51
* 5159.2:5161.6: 6.19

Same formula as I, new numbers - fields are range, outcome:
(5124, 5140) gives 6.14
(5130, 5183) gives 6.03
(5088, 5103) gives 6.29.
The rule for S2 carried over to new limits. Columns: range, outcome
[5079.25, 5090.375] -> 6.55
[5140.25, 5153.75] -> 6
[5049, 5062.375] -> 6.49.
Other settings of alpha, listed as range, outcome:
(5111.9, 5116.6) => 6.93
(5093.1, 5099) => 6.35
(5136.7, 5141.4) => 6.65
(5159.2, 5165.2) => 6.33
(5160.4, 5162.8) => 6.45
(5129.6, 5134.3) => 6.12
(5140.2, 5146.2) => 6.38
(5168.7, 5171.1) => 5.15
